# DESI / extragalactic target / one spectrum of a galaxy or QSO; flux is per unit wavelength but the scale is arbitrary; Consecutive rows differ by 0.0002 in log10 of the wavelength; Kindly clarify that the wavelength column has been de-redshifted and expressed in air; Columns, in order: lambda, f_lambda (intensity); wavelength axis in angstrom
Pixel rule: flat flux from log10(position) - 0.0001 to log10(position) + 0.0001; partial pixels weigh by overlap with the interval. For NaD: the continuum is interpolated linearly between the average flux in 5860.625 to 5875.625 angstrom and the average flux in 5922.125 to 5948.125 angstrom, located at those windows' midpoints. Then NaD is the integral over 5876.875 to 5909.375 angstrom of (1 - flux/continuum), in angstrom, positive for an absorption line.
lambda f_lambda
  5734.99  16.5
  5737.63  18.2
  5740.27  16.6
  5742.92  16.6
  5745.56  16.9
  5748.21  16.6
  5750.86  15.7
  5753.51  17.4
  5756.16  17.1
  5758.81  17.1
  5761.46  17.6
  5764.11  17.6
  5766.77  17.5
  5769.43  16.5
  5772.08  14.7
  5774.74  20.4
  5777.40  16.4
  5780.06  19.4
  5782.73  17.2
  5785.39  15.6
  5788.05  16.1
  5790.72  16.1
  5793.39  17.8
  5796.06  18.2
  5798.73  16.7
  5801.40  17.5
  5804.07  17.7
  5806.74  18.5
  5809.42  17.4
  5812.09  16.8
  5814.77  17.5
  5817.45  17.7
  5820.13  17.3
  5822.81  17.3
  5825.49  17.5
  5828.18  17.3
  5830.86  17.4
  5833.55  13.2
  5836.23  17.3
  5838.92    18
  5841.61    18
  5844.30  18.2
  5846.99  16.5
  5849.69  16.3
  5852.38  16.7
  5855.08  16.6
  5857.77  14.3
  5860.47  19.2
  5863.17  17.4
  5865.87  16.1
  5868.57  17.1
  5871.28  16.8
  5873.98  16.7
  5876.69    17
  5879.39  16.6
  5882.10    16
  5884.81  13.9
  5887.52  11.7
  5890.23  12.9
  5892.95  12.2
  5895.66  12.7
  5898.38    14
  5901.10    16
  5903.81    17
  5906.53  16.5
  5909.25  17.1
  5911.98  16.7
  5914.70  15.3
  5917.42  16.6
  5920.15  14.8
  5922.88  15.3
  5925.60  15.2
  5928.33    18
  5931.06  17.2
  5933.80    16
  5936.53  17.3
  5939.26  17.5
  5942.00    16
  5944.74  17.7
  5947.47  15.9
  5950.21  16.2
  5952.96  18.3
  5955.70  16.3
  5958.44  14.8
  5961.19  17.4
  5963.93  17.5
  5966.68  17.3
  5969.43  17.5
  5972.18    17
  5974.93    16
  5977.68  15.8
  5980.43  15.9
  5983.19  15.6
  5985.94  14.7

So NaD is 4.2 angstrom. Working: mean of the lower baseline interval 17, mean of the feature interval 14.7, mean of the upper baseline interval 16.7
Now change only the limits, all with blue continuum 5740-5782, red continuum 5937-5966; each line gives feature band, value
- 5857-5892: 2.3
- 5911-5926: 1.1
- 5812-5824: -0.2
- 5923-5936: 0.2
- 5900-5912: 0.1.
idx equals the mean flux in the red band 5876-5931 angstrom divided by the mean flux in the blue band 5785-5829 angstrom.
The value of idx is 0.9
